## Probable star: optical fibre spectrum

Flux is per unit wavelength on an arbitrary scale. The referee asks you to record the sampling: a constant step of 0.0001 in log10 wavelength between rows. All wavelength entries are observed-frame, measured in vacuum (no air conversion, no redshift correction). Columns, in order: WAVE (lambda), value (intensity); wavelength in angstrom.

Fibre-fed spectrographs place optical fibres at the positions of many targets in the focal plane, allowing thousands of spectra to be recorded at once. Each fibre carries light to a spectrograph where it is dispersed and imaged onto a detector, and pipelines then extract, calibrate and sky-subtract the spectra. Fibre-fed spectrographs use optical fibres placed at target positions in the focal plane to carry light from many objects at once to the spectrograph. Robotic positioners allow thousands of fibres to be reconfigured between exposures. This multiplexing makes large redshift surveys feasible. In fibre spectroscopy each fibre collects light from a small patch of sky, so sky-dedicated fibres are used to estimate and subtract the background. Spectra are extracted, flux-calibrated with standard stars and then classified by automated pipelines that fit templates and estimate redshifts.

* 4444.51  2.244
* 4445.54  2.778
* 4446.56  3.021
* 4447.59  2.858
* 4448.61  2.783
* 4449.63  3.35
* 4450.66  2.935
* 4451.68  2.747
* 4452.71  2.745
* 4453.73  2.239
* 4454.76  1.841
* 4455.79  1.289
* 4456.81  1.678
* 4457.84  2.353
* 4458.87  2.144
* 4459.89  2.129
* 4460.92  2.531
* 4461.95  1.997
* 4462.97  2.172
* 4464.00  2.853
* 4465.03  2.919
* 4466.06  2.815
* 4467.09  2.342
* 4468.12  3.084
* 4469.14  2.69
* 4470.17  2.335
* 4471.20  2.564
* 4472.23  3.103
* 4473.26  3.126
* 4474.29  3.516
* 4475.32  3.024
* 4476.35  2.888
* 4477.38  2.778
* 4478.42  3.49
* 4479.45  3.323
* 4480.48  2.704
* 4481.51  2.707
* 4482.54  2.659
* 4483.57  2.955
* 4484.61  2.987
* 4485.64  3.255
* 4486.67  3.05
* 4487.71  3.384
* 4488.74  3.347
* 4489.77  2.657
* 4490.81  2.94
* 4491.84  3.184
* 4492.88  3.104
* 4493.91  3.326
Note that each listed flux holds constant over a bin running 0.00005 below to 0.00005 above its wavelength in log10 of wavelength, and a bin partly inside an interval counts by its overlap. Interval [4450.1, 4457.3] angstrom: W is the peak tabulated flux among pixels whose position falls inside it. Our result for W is 2.935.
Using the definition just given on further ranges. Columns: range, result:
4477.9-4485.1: 3.49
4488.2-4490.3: 3.347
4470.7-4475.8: 3.516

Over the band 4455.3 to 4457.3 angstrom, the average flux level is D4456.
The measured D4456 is 1.49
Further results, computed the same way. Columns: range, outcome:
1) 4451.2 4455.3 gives 2.38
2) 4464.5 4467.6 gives 2.69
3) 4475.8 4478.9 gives 3.04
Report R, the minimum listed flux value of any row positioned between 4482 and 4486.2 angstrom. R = 2.659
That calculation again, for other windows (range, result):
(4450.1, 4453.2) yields 2.745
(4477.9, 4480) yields 3.323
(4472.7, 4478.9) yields 2.778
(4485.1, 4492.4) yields 2.657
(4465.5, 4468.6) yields 2.342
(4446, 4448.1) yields 2.858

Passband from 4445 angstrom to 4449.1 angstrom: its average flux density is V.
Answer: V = 2.85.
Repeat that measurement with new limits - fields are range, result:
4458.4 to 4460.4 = 2.14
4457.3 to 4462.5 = 2.23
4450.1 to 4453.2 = 2.81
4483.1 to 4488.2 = 3.12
